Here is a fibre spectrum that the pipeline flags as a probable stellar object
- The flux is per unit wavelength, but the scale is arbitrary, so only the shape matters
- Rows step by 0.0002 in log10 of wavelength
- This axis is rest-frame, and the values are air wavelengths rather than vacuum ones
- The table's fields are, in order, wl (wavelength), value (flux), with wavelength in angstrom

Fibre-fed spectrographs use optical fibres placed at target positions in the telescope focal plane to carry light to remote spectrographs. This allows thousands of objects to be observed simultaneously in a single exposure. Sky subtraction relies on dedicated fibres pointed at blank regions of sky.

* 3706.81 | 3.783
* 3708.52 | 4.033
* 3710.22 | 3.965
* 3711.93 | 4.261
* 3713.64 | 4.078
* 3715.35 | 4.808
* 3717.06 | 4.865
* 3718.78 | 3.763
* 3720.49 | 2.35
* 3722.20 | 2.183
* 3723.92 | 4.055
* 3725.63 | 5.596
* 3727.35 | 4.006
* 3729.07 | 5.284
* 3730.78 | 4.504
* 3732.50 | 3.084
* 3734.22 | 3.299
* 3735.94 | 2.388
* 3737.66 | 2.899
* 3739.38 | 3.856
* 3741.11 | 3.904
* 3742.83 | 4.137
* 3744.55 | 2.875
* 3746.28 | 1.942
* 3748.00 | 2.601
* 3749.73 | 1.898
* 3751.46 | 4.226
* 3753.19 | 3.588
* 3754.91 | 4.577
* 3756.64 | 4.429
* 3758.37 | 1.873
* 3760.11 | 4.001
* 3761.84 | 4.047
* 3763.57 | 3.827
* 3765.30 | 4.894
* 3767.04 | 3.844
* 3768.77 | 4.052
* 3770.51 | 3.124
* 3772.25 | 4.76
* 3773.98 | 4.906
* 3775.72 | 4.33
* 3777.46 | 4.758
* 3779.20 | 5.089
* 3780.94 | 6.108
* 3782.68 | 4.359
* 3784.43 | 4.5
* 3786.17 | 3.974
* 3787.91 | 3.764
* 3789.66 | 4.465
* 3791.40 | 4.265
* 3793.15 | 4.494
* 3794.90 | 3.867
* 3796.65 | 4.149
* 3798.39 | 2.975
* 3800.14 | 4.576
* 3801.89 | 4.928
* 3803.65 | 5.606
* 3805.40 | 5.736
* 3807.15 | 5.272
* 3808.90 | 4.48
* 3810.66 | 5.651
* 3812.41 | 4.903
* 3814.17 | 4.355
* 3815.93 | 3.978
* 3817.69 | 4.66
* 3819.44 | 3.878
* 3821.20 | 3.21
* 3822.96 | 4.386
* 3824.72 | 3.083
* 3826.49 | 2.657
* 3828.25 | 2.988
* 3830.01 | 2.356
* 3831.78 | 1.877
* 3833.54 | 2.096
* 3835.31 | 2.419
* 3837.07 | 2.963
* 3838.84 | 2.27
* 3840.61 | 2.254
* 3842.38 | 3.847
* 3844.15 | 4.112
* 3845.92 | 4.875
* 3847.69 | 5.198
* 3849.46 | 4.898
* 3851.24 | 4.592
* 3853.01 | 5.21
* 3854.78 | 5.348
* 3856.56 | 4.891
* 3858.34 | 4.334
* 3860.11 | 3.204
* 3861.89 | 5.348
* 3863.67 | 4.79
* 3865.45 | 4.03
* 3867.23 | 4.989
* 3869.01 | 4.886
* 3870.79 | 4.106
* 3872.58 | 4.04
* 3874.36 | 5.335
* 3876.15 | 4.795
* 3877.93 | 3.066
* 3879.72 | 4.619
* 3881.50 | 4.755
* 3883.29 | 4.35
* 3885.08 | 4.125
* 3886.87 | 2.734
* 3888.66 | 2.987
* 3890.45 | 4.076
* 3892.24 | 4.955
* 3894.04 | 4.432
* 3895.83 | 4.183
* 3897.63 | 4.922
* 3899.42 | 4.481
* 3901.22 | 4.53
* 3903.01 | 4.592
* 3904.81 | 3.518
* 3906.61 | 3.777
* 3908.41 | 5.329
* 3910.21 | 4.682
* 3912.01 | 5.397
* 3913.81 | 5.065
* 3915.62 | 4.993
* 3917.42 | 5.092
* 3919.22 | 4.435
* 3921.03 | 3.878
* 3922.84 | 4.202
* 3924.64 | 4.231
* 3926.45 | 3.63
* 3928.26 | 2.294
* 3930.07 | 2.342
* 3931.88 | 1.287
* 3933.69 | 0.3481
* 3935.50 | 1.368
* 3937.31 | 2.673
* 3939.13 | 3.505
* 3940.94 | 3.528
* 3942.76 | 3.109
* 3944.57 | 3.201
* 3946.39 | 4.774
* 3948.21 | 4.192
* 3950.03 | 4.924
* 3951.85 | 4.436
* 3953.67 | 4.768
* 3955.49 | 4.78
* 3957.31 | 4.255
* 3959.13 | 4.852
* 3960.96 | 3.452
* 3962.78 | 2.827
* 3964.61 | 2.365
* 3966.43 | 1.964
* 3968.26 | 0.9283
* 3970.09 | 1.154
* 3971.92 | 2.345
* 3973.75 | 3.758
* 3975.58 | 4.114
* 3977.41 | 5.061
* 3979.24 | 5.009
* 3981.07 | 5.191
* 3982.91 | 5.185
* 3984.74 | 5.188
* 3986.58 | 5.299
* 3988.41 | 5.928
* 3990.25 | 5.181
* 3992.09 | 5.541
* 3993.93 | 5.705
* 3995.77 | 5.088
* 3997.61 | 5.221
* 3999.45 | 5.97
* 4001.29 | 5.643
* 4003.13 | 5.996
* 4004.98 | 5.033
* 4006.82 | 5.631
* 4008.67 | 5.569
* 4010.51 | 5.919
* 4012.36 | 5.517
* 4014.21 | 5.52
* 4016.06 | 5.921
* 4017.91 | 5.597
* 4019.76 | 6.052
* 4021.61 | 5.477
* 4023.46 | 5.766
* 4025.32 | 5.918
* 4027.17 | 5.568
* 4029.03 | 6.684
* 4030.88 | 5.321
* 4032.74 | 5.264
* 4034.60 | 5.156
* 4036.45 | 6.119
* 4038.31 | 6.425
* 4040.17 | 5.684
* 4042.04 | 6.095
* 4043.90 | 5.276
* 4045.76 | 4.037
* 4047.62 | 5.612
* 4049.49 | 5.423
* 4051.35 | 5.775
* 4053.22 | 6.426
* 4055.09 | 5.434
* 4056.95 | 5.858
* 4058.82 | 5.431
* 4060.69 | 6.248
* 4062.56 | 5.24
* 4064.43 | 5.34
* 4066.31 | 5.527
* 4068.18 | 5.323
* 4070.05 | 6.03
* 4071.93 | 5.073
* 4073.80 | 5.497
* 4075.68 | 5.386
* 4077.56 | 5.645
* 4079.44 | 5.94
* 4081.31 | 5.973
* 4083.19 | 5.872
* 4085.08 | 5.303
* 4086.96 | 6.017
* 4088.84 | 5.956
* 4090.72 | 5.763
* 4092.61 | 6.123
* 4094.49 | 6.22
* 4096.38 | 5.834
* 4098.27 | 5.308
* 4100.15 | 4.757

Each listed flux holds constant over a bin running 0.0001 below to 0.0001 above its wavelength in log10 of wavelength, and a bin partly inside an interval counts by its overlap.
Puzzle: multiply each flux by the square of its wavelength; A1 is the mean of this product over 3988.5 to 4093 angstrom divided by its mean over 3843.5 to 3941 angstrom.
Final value 1.47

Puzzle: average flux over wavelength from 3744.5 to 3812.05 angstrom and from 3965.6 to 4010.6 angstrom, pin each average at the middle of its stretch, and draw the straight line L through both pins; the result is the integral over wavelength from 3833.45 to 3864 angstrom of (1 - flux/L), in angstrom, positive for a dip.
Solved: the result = 2.1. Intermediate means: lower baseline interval 4.2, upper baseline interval 4.69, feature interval 4.07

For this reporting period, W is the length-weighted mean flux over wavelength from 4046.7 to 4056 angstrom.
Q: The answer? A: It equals 5.73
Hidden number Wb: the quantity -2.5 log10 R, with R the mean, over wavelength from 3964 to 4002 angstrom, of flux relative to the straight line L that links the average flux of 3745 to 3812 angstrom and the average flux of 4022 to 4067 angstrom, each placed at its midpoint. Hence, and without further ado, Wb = 0.212 mag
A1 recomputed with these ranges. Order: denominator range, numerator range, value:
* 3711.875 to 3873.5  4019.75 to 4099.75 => 1.62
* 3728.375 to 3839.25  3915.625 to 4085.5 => 1.38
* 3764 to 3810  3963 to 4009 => 1.11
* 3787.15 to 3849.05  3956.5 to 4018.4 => 1.30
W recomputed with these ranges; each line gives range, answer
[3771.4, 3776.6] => 4.67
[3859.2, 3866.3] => 4.35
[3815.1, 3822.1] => 3.94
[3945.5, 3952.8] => 4.58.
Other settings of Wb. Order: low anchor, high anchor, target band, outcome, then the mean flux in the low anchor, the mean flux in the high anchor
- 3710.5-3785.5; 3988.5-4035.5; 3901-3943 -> 0.34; 3.91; 5.62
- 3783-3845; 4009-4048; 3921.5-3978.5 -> 0.47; 3.86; 5.66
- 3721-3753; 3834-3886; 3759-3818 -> -0.18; 3.47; 4.25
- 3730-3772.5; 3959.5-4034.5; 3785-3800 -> -0.08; 3.53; 4.88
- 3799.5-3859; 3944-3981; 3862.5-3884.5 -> -0.14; 4.05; 3.7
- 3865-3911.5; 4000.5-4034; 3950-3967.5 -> 0.31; 4.33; 5.68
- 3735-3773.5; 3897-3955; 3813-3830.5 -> 0.02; 3.55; 3.86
